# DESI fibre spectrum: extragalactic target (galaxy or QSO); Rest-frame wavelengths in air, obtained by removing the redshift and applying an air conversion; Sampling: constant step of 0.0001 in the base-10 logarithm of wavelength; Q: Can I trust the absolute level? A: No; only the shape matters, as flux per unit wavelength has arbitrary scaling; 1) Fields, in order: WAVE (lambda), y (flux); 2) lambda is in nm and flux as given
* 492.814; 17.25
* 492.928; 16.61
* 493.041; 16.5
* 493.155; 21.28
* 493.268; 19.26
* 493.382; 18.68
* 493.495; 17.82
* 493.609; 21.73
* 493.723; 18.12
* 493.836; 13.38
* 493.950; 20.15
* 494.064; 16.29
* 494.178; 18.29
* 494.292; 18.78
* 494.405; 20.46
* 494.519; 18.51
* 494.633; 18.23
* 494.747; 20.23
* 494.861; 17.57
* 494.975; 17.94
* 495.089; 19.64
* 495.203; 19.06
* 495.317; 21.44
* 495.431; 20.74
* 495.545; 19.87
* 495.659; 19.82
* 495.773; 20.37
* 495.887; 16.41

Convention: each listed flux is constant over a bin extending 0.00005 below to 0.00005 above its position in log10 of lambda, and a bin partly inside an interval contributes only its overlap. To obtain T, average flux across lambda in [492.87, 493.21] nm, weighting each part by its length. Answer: 18.1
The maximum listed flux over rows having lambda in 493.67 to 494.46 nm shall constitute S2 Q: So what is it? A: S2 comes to 20.46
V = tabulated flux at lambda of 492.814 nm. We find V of 17.25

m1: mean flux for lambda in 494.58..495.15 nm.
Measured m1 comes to 18.7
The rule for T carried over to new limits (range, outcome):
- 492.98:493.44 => 18.9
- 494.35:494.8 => 19.3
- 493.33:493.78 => 19.1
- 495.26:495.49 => 21.1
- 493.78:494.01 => 16.7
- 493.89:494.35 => 18.4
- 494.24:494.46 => 19.7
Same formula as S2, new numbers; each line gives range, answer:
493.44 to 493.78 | 21.73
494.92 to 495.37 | 21.44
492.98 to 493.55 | 21.28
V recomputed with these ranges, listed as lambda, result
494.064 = 16.29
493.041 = 16.5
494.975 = 17.94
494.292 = 18.78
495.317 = 21.44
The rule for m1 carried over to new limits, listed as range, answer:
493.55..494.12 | 17.9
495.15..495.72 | 20.2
